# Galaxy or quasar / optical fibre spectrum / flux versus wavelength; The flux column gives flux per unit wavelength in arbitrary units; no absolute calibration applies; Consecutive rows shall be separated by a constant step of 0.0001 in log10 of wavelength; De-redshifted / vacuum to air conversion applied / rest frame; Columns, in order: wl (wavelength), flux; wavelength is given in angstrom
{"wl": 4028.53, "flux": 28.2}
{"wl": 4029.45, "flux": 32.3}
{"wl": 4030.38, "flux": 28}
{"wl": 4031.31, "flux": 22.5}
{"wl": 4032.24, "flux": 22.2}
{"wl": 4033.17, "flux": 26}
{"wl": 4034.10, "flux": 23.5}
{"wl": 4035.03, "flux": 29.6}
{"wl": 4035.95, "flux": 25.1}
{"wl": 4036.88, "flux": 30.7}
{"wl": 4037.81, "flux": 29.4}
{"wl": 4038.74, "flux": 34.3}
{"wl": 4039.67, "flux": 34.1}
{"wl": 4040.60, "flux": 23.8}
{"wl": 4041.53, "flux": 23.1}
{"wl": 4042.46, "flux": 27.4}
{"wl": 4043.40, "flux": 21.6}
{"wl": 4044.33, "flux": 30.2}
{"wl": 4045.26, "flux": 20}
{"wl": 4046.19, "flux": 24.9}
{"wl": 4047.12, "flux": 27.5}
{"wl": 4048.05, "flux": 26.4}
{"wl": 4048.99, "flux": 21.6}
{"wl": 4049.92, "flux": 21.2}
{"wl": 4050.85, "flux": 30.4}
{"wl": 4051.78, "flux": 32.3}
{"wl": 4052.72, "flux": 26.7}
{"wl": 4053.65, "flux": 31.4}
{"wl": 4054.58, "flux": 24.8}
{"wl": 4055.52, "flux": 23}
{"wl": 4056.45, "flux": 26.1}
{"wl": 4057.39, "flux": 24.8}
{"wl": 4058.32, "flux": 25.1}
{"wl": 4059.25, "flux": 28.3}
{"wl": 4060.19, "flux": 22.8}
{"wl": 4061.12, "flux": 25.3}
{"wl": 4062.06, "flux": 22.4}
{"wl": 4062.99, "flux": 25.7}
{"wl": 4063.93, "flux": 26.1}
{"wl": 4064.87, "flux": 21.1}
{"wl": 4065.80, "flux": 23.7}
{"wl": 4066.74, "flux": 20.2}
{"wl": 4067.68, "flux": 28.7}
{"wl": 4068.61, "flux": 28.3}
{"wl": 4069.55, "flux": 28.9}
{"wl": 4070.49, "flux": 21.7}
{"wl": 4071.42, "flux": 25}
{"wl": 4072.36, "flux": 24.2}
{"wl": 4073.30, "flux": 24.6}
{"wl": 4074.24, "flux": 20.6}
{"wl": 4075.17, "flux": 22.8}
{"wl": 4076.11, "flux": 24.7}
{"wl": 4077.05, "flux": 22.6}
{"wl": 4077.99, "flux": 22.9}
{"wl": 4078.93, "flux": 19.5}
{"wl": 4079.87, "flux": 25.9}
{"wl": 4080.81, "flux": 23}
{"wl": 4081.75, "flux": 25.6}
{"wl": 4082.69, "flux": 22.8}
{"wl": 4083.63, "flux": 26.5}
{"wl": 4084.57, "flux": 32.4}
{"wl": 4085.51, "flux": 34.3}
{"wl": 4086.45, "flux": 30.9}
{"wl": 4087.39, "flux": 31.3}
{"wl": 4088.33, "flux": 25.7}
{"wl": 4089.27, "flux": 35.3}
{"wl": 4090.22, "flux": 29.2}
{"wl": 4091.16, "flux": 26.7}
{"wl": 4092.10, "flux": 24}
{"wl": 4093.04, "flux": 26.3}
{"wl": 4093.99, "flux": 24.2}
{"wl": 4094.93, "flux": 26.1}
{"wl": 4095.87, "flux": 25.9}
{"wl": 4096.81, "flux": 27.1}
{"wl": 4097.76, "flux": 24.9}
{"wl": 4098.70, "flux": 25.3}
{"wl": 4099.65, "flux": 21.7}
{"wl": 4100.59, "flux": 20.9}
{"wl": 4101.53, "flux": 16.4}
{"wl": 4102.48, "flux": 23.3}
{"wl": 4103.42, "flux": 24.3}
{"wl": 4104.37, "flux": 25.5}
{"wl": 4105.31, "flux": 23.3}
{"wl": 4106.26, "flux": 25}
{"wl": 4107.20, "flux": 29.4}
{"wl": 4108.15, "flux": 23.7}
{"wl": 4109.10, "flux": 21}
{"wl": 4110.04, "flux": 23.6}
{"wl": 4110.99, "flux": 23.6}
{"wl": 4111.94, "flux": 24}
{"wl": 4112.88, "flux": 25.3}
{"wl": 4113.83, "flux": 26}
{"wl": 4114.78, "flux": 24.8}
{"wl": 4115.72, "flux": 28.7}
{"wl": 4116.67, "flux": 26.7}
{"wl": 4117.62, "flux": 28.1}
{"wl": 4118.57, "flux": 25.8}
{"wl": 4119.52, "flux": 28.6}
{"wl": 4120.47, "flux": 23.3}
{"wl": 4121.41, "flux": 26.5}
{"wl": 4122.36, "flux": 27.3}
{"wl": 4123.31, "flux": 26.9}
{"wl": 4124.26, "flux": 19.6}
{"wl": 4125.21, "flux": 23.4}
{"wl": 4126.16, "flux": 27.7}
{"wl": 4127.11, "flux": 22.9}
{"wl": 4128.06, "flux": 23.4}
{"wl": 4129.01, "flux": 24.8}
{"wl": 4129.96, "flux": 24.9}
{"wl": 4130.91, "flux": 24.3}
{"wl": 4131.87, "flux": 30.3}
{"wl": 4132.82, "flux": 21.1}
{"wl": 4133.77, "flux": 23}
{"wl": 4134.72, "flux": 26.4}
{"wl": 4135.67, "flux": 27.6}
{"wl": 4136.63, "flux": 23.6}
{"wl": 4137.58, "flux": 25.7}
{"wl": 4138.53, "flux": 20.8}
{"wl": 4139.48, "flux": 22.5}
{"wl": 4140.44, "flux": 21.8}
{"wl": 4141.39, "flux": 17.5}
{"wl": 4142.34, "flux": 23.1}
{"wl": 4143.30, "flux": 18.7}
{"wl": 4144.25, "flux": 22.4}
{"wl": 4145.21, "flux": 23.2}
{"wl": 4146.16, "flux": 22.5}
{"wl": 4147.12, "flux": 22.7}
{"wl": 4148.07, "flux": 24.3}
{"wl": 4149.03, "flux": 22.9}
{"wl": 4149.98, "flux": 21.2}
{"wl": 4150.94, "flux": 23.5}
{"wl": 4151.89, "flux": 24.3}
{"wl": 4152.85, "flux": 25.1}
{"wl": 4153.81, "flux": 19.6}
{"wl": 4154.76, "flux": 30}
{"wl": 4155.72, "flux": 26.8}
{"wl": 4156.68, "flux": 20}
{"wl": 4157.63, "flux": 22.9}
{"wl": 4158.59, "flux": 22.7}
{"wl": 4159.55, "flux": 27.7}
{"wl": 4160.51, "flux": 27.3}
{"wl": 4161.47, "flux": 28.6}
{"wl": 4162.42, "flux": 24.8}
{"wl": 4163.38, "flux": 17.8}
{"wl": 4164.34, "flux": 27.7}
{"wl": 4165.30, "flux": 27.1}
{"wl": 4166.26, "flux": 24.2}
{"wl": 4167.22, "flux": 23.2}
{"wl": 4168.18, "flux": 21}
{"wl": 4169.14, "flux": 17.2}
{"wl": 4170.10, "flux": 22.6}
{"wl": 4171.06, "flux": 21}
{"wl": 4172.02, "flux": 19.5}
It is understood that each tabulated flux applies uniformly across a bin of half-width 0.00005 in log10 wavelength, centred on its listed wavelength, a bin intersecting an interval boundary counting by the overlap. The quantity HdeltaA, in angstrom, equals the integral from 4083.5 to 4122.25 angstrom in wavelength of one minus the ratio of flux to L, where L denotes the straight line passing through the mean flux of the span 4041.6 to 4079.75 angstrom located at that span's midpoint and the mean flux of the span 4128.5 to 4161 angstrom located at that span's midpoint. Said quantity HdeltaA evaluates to -2.7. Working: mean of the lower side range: 24.9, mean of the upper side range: 23.7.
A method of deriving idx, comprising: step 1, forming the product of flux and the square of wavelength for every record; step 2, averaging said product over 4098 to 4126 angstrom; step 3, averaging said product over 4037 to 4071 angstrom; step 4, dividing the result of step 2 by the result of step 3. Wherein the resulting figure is 0.97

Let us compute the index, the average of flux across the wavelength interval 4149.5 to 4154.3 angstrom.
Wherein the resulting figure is 22.8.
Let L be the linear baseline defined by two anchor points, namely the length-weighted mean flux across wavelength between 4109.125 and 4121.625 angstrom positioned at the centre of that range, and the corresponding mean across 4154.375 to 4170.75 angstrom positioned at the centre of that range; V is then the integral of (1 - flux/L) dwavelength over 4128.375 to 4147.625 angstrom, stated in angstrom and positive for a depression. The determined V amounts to 1.2 angstrom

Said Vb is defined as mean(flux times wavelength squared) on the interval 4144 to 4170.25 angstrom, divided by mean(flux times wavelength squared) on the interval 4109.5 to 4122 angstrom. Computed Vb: 0.94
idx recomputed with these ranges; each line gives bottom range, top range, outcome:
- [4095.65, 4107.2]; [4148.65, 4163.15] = 1.05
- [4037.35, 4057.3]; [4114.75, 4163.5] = 0.95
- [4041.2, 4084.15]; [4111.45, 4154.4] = 1.01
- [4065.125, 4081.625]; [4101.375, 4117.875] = 1.05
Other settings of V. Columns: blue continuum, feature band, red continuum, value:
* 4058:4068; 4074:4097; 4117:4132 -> -1.42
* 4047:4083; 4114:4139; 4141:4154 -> -2.51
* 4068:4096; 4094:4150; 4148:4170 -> 1.71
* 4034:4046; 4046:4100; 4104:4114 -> 0.37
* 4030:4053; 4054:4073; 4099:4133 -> 0.80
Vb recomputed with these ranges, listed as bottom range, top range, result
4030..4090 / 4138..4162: 0.94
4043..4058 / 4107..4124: 1.02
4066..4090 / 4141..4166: 0.95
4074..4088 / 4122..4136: 0.99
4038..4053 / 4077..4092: 1.04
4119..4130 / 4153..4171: 0.98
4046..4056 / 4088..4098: 1.04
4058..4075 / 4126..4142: 1.01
